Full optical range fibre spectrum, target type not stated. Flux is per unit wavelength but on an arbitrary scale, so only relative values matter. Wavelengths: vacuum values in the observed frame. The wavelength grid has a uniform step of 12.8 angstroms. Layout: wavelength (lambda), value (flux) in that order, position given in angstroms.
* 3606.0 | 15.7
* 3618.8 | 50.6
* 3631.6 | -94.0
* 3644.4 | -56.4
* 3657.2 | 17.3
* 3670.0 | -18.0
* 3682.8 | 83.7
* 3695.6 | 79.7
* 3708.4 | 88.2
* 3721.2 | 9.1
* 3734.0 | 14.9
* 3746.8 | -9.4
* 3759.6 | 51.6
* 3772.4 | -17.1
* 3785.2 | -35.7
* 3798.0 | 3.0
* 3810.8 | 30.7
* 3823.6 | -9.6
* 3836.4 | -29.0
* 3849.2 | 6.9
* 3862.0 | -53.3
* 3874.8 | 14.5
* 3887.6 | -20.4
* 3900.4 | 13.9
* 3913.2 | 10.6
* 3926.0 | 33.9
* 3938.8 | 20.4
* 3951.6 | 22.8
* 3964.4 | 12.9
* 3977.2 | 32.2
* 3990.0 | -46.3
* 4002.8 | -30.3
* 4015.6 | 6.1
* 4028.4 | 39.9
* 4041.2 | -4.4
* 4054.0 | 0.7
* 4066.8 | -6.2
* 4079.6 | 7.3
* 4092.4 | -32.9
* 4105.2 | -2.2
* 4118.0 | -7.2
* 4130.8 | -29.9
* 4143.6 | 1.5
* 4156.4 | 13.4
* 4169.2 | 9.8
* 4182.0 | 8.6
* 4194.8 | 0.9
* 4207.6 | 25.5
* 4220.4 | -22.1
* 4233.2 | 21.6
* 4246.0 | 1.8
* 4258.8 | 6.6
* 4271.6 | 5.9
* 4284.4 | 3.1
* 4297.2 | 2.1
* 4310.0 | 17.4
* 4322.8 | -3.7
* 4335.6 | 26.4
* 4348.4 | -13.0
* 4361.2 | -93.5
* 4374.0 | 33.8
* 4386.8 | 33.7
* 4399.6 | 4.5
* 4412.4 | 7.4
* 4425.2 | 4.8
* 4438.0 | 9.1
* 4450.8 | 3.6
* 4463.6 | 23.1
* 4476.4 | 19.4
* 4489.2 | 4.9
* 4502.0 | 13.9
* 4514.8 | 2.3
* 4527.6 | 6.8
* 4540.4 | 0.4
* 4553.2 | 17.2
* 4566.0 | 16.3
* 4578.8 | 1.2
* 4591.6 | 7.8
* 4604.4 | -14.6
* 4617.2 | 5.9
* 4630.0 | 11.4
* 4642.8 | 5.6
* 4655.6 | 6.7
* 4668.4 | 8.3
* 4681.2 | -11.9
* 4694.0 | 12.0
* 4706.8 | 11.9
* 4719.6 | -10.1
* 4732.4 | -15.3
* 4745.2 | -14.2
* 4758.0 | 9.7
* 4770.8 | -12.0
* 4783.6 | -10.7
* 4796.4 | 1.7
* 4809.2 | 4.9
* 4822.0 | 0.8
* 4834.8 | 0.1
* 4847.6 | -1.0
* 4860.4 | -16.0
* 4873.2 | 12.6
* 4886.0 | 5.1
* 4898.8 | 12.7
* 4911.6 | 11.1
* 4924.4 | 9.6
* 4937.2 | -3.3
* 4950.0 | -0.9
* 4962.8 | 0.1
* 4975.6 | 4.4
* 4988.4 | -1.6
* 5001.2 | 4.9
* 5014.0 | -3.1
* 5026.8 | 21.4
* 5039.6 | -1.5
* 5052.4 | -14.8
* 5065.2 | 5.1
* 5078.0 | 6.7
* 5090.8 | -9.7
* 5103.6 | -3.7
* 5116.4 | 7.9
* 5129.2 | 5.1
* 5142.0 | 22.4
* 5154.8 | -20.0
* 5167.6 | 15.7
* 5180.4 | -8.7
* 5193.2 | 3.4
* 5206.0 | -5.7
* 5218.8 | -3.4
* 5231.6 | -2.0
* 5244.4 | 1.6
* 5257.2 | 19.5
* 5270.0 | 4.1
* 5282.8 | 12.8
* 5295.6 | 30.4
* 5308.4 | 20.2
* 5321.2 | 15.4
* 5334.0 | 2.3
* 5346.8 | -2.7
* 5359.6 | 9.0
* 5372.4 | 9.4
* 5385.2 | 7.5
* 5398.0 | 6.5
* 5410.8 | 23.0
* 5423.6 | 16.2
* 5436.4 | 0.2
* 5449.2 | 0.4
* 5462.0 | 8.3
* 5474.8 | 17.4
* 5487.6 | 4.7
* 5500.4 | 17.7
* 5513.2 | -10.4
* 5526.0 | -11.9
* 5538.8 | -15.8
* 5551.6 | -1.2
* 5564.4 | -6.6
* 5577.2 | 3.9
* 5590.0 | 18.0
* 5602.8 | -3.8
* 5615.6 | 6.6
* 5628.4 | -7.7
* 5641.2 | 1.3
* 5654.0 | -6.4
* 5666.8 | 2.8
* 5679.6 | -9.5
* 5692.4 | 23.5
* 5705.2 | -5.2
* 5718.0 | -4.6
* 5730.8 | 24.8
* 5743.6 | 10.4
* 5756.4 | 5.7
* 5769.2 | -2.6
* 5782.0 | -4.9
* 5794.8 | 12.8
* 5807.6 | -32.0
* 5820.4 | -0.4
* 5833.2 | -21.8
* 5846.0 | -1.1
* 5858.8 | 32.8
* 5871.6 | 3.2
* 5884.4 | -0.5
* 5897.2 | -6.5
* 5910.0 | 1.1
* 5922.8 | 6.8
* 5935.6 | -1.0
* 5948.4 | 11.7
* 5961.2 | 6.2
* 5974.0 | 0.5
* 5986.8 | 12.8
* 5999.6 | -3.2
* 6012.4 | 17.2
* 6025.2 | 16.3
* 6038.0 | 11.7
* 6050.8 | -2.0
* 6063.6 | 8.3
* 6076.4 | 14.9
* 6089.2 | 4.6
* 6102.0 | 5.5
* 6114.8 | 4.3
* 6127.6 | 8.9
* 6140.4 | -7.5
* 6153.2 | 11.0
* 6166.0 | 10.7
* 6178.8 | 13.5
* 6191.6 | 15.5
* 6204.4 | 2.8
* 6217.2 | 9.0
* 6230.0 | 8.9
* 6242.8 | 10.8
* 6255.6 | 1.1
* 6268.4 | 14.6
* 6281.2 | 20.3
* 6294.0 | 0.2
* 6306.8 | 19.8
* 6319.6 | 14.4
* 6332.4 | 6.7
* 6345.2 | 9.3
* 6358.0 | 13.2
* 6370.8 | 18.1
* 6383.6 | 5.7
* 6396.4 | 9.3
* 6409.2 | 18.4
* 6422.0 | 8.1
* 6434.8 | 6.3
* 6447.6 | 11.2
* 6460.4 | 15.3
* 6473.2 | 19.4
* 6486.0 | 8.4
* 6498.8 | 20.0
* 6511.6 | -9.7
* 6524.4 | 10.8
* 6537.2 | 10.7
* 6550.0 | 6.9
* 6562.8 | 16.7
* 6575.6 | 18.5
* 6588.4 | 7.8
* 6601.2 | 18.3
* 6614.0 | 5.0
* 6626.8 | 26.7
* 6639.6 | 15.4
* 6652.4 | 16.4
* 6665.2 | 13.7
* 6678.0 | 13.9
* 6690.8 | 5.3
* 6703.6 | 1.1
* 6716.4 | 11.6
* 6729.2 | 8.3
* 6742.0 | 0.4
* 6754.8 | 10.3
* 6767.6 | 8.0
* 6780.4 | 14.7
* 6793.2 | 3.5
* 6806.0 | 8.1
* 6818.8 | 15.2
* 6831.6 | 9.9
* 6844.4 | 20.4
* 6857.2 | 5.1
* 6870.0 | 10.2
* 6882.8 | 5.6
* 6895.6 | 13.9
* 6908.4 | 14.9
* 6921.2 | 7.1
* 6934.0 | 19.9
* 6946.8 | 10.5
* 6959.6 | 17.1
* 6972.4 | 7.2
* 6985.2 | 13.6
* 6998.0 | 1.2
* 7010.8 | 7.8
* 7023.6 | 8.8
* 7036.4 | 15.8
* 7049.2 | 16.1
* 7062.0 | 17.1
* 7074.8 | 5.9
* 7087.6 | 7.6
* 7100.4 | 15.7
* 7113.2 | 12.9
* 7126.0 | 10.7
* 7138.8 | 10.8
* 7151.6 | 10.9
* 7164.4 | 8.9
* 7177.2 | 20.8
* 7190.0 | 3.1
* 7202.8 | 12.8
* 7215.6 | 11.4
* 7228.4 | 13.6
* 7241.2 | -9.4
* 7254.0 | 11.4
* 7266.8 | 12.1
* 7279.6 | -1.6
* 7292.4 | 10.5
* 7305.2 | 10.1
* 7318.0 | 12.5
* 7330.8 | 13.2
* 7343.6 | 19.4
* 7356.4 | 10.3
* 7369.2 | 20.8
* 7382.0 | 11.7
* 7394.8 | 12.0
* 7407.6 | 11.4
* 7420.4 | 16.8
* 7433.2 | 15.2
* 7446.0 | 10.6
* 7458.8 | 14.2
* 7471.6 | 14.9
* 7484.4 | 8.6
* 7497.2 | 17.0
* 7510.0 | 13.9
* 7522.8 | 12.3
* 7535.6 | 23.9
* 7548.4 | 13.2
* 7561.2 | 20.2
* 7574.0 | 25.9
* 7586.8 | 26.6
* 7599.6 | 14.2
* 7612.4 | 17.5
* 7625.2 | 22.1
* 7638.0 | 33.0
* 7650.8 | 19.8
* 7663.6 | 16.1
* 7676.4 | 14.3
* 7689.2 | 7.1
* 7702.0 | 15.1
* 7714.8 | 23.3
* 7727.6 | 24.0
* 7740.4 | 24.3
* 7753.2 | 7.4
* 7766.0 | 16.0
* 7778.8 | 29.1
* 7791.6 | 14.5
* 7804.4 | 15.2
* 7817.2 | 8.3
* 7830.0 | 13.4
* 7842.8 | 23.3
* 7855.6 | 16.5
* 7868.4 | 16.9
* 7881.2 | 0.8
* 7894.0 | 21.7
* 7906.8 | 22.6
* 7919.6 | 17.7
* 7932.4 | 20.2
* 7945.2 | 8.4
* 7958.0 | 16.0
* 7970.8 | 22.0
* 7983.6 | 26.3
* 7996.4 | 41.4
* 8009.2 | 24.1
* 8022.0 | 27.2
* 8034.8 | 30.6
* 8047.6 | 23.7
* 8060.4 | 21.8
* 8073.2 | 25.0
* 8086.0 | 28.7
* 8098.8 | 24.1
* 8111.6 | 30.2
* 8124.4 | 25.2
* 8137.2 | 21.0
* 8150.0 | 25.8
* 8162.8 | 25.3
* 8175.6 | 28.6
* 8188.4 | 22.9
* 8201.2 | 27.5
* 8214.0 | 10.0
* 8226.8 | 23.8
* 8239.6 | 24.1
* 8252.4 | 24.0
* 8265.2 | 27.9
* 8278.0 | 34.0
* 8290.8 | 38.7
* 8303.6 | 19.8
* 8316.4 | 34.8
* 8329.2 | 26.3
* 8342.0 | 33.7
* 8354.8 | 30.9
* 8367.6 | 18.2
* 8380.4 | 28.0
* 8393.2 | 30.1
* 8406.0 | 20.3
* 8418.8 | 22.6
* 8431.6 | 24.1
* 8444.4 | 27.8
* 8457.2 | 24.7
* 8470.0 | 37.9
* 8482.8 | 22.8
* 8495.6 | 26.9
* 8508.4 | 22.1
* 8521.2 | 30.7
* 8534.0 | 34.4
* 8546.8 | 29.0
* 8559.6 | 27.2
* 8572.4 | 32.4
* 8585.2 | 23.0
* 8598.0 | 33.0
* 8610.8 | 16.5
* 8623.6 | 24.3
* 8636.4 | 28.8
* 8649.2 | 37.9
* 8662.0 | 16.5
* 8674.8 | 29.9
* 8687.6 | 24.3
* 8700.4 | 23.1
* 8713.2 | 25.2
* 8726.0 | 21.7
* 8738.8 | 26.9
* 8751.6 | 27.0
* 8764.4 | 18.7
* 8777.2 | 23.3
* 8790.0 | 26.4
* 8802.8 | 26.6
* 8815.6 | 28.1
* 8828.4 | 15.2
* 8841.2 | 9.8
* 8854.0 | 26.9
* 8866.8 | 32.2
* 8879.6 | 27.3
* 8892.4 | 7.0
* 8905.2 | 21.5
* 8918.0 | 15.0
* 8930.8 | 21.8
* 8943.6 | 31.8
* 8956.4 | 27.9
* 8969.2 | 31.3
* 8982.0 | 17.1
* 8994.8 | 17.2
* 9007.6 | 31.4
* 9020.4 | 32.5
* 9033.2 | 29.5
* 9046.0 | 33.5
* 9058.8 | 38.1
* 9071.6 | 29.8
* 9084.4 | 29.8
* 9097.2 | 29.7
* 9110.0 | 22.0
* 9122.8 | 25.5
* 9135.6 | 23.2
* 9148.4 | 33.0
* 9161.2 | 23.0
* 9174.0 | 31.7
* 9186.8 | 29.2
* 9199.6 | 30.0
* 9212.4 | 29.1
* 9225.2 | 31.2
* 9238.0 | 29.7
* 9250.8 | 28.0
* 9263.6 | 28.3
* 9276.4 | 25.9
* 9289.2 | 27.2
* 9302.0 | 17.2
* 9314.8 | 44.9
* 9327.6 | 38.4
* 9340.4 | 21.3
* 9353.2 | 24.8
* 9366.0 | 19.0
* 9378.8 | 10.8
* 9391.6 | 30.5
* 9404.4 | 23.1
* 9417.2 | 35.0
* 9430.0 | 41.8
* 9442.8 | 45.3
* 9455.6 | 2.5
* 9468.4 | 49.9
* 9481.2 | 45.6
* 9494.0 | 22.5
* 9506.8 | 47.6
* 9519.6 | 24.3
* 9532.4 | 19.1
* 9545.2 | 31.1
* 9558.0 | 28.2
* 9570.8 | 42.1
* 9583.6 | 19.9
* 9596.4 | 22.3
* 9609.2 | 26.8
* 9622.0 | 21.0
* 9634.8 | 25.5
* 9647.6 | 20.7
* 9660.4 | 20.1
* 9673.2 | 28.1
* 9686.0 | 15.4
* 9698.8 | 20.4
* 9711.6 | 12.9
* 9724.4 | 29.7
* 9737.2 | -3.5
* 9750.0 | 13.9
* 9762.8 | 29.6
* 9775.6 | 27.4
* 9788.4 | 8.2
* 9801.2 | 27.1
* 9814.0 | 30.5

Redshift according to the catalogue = 1.00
